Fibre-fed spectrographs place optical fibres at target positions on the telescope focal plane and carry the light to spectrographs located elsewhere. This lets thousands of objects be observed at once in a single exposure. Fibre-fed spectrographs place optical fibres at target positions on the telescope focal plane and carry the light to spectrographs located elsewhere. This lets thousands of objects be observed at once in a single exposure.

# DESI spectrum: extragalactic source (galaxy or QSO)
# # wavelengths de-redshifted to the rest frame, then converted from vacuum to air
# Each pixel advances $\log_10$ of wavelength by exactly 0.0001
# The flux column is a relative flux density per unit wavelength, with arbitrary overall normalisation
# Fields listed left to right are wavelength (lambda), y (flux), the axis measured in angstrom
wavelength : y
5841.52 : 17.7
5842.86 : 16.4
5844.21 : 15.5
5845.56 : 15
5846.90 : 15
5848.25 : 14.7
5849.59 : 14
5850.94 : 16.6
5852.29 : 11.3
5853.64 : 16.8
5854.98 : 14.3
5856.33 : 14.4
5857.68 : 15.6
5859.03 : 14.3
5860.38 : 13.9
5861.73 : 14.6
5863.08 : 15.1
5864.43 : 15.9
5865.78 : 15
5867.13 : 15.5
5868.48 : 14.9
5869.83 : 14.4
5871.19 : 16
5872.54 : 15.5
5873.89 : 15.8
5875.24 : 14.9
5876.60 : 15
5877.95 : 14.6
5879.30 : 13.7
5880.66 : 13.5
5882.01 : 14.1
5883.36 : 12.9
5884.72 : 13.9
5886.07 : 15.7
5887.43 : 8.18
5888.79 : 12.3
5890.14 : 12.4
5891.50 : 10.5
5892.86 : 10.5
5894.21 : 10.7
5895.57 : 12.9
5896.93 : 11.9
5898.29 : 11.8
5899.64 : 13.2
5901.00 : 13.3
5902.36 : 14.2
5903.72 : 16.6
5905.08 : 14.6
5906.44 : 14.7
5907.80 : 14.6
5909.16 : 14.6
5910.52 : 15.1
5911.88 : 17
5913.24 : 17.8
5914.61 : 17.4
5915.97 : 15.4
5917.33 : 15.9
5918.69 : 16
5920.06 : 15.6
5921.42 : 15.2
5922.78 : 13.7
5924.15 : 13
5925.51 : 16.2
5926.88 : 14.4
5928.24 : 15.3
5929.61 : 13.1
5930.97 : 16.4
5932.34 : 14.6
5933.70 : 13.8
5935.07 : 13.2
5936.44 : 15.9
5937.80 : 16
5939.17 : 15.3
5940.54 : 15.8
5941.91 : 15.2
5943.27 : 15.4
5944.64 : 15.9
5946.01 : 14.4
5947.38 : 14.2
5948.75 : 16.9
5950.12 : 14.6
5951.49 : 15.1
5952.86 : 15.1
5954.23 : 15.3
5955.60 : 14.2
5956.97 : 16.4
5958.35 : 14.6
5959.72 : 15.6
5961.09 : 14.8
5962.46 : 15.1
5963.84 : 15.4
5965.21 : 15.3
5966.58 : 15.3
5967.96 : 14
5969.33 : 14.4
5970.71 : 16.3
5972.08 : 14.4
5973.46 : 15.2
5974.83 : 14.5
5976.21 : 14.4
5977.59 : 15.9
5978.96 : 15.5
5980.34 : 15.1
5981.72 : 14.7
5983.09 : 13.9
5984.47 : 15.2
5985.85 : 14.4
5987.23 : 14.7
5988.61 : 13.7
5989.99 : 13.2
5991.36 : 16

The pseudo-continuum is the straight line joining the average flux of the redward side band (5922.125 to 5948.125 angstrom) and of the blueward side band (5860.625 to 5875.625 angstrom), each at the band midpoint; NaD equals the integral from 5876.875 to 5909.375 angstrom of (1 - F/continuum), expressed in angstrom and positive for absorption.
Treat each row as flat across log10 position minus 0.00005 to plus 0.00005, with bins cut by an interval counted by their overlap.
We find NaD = 4.2 angstrom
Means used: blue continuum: 15.2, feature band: 13.1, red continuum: 14.8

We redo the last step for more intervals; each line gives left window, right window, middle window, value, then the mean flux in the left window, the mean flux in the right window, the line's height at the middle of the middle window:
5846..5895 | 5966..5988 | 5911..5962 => -2.47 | 14.1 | 14.9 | 14.6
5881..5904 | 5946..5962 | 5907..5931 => -2.92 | 12.6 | 15.1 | 13.7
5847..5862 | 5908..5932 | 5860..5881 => -0.19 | 14.6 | 15.4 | 14.8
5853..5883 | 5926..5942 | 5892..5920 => 0.92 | 14.9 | 14.9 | 14.9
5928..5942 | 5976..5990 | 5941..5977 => -0.66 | 14.9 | 14.7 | 14.8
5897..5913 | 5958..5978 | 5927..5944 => -0.26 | 14.5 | 15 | 14.8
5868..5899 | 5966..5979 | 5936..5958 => -1.30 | 13.3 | 15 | 14.5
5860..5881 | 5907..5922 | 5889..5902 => 2.93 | 14.9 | 15.9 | 15.5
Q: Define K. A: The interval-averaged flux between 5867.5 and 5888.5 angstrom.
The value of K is 14.2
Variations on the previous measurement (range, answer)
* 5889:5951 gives 14.5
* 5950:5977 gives 15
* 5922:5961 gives 15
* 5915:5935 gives 14.9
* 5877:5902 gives 12.6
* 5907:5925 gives 15.5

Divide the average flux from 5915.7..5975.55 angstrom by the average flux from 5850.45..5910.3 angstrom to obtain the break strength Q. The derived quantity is 1.1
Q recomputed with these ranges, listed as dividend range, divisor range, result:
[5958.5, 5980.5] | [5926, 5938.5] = 1.02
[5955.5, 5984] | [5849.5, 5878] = 1.00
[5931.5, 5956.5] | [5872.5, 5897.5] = 1.16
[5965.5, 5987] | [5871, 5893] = 1.10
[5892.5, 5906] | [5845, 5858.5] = 0.88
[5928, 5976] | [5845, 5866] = 1.02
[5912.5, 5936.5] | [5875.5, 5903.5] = 1.18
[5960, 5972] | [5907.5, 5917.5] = 0.94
